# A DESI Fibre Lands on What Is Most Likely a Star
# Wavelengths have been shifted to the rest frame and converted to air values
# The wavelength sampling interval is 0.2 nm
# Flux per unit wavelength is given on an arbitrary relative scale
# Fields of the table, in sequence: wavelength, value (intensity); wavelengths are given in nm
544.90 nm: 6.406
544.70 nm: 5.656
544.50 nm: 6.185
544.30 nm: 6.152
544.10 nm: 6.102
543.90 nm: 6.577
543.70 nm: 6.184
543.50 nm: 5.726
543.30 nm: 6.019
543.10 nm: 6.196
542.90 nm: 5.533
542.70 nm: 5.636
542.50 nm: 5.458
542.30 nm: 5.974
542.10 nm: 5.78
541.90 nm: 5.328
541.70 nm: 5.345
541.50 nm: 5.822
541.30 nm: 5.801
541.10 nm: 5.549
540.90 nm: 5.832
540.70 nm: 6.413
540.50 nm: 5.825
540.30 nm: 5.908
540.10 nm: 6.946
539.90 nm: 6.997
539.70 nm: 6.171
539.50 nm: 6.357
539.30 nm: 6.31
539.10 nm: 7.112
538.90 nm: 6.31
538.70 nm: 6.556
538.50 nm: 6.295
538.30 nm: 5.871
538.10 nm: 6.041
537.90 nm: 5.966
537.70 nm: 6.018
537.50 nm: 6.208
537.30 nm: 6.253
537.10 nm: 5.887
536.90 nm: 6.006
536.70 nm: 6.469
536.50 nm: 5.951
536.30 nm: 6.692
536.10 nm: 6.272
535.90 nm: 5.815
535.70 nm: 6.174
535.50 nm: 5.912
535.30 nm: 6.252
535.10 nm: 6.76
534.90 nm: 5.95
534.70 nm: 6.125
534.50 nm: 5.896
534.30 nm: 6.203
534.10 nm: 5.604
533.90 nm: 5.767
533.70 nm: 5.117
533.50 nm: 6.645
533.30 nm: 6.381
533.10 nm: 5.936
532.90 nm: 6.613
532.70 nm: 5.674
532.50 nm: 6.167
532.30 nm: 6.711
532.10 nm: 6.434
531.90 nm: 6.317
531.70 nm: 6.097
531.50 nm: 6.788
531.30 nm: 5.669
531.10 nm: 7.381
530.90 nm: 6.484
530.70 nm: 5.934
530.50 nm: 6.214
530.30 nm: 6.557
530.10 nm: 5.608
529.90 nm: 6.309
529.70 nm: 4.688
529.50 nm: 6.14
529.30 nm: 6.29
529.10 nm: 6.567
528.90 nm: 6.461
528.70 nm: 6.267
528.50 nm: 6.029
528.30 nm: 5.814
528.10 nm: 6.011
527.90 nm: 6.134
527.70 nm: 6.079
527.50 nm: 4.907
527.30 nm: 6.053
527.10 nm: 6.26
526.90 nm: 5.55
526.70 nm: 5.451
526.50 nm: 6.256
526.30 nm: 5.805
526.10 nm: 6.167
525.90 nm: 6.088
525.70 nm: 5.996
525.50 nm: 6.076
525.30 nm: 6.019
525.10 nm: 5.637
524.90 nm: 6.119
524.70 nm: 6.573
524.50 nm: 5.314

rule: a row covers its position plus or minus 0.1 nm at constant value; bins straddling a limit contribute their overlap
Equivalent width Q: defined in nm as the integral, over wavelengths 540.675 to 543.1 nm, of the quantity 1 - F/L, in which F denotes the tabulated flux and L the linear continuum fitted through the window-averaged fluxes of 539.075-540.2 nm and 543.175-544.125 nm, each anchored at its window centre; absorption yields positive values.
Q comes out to 0.24 nm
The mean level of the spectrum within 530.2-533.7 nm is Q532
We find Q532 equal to 6.32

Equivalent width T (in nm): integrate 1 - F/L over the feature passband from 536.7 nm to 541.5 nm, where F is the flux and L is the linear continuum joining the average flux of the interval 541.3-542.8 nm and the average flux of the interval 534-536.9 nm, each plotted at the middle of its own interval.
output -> -0.28 nm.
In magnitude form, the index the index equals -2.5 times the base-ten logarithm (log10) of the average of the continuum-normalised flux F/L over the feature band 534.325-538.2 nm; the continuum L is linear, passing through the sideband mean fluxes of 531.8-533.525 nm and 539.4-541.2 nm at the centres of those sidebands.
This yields 0.02 mag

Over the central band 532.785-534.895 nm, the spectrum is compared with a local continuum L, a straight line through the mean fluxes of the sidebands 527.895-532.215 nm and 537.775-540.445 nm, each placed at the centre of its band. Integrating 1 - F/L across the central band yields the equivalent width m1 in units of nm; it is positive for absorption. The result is 0.08 nm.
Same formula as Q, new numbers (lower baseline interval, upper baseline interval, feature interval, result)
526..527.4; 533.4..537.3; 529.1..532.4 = -0.13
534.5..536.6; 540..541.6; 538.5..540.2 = -0.15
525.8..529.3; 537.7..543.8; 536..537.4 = -0.04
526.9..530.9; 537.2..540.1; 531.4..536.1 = 0.02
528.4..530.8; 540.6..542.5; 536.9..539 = -0.10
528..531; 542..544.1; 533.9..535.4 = -0.02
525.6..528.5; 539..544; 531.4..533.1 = -0.11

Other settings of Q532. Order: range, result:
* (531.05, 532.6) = 6.42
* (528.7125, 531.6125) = 6.22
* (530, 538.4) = 6.16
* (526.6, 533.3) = 6.11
